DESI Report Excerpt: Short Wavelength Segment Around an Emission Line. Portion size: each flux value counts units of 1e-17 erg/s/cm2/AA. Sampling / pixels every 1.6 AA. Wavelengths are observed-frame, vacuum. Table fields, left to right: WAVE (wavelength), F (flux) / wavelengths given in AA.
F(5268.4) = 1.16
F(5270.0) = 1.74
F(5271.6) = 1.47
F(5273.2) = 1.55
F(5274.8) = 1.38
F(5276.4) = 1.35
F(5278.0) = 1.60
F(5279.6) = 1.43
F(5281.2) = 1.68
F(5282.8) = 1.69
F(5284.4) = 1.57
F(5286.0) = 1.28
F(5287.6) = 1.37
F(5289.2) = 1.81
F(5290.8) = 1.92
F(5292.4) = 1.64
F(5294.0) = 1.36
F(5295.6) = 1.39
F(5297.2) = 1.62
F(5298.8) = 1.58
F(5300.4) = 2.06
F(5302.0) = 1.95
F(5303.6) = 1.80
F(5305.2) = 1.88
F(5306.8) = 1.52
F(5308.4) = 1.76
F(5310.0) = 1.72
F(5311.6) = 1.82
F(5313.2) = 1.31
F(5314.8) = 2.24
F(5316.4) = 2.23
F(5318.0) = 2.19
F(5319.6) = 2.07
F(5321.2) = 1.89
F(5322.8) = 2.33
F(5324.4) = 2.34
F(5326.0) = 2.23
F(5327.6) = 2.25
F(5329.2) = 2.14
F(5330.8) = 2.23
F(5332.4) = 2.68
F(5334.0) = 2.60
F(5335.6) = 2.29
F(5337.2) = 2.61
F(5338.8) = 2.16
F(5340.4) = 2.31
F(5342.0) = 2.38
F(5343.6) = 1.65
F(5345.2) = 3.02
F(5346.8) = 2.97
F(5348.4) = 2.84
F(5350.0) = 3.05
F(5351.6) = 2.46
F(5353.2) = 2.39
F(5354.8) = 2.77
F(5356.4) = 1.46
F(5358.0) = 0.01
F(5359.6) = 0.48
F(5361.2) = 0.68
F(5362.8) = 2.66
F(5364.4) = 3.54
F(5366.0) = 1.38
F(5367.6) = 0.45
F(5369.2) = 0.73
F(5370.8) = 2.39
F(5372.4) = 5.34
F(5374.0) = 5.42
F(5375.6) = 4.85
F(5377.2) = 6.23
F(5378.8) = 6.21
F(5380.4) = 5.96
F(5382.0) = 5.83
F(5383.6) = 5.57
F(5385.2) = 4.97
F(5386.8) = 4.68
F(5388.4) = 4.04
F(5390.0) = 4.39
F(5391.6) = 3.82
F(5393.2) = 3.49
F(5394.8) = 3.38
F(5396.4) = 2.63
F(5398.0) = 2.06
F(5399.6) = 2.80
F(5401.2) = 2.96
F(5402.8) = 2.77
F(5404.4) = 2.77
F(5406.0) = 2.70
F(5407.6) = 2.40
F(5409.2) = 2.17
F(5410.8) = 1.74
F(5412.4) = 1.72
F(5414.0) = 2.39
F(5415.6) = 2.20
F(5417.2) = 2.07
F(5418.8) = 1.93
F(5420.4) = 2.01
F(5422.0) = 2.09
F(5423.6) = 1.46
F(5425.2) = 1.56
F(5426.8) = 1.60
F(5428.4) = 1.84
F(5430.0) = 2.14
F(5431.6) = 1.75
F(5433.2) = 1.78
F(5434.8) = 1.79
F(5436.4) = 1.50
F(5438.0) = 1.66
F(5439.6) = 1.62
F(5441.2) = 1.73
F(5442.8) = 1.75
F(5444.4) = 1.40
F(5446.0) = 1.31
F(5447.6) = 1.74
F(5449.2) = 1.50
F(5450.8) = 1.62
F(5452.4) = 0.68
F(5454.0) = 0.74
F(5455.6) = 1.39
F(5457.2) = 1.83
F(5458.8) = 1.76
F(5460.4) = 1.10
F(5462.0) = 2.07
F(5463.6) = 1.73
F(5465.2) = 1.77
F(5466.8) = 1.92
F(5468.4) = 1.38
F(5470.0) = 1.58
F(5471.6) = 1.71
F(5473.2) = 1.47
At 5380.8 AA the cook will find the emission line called C IV 1549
